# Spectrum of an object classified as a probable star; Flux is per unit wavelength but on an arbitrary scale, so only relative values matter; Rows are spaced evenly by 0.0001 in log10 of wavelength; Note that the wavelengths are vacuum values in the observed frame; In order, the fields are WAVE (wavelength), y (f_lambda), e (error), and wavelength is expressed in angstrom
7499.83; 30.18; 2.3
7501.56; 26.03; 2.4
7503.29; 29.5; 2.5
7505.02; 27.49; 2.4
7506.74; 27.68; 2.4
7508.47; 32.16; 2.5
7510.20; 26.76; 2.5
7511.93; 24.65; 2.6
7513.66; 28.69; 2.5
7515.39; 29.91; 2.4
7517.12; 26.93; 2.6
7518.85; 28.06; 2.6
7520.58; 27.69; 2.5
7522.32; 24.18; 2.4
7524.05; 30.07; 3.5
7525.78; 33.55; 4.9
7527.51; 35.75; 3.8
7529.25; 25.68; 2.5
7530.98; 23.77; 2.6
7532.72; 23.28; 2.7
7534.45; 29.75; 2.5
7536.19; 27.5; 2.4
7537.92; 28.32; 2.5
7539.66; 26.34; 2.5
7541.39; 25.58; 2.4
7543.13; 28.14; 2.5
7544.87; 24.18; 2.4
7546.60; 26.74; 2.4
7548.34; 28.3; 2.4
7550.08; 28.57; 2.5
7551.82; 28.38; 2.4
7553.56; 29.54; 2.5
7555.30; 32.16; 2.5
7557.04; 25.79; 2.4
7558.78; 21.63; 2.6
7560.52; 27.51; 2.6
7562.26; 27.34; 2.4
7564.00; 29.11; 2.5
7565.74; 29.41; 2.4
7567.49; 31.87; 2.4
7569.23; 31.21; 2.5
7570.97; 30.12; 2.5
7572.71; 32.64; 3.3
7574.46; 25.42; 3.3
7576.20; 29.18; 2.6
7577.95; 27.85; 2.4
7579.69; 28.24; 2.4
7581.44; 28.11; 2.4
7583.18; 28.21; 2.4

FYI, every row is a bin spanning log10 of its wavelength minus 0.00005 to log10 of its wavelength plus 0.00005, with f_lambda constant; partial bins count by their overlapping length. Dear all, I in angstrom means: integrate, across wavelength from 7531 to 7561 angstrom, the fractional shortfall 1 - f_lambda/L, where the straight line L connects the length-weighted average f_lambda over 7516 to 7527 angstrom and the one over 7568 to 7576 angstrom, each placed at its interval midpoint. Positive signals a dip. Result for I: 2.3 angstrom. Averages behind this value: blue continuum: 28.7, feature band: 27.1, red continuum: 29.9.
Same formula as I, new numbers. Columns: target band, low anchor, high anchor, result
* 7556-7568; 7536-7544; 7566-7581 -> 0.5 angstrom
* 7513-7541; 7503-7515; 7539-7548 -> -0.9 angstrom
